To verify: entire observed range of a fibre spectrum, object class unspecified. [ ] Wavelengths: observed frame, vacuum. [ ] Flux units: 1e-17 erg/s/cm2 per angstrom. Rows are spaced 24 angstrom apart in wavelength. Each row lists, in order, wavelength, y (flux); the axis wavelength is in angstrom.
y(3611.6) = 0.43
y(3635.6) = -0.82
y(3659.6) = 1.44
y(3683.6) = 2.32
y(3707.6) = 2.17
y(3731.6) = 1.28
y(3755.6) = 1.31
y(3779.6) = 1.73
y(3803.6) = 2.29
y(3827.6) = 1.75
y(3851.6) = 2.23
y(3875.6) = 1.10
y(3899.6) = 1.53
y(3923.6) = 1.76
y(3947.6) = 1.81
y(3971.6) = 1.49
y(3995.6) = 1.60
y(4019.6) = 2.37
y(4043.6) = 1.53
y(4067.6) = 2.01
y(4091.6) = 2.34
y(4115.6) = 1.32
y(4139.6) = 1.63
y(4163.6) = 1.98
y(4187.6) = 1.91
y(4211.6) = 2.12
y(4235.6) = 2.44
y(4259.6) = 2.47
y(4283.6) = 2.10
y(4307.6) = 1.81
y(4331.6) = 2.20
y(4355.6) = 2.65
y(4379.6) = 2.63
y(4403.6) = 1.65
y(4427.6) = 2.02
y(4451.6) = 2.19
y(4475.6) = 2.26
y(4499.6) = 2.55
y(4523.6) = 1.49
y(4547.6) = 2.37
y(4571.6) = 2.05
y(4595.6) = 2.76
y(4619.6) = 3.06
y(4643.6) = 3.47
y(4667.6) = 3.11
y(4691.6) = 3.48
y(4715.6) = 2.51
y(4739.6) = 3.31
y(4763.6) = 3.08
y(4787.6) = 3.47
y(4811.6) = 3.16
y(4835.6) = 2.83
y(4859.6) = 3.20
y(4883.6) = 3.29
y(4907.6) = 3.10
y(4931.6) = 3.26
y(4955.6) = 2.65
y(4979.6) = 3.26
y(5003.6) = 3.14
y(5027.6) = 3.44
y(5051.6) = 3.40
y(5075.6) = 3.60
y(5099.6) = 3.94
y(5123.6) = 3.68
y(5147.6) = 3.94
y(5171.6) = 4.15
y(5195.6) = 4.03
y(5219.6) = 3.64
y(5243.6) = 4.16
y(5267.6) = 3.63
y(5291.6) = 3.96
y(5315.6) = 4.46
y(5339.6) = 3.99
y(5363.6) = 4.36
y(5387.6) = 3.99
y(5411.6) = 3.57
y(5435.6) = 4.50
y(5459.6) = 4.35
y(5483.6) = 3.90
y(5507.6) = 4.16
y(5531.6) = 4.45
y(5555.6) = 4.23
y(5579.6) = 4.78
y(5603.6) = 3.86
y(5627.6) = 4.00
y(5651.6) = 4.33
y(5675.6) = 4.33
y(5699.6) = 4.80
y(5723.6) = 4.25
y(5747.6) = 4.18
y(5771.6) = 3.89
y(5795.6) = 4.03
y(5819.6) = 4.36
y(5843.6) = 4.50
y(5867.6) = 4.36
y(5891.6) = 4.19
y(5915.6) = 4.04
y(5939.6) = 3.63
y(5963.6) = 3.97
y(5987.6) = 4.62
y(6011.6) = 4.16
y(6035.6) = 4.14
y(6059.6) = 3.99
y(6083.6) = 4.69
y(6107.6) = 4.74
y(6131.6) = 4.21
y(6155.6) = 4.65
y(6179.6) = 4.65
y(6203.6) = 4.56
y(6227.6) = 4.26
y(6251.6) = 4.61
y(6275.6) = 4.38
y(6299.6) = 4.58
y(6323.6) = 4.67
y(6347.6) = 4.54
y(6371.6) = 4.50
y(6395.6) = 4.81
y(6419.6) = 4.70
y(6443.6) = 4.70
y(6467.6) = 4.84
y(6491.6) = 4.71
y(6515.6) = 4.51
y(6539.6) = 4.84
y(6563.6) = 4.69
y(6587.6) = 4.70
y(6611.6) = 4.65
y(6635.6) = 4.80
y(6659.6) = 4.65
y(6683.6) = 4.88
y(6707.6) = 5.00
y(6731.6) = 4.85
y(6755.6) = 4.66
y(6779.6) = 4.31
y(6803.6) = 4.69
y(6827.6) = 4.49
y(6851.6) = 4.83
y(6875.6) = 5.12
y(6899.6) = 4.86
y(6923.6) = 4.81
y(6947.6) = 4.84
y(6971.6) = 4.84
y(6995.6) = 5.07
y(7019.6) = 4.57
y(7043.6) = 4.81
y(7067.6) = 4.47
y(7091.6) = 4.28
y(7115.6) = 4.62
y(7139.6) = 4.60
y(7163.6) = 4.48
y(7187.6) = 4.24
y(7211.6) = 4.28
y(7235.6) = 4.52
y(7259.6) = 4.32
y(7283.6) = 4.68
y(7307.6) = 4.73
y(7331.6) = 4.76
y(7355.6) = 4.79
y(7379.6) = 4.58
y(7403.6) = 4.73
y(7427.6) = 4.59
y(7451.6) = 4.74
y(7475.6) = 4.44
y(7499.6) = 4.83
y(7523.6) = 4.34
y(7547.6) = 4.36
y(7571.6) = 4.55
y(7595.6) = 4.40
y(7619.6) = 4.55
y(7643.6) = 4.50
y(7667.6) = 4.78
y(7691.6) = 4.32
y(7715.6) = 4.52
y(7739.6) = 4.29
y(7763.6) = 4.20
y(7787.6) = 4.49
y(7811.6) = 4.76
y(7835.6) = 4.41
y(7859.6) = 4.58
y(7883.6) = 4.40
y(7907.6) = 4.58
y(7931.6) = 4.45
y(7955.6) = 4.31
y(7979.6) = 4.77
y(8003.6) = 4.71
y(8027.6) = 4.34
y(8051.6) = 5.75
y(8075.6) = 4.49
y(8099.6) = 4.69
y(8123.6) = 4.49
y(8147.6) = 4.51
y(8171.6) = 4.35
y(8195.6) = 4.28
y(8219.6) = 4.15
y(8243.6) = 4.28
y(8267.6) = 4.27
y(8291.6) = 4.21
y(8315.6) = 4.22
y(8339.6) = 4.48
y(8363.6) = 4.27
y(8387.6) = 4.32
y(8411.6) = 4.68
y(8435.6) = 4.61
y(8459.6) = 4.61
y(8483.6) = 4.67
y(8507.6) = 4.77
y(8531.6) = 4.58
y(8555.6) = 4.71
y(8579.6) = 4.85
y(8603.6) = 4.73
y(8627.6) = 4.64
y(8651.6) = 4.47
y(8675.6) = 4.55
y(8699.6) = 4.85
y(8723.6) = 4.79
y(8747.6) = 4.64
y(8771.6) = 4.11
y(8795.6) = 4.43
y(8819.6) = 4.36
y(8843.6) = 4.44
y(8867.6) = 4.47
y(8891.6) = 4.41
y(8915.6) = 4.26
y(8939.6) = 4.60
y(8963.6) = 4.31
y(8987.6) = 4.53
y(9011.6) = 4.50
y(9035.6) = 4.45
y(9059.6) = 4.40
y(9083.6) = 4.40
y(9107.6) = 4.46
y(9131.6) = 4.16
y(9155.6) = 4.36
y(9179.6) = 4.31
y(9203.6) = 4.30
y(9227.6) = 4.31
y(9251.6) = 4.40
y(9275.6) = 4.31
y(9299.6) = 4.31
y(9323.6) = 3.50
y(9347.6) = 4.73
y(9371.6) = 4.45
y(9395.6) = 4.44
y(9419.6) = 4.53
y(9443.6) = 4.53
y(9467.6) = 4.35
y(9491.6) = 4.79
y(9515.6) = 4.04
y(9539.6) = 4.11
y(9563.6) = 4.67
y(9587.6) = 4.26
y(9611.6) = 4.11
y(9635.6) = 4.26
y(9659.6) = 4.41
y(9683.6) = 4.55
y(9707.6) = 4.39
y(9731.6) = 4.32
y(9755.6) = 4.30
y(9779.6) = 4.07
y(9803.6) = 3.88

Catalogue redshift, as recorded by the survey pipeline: 0.15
